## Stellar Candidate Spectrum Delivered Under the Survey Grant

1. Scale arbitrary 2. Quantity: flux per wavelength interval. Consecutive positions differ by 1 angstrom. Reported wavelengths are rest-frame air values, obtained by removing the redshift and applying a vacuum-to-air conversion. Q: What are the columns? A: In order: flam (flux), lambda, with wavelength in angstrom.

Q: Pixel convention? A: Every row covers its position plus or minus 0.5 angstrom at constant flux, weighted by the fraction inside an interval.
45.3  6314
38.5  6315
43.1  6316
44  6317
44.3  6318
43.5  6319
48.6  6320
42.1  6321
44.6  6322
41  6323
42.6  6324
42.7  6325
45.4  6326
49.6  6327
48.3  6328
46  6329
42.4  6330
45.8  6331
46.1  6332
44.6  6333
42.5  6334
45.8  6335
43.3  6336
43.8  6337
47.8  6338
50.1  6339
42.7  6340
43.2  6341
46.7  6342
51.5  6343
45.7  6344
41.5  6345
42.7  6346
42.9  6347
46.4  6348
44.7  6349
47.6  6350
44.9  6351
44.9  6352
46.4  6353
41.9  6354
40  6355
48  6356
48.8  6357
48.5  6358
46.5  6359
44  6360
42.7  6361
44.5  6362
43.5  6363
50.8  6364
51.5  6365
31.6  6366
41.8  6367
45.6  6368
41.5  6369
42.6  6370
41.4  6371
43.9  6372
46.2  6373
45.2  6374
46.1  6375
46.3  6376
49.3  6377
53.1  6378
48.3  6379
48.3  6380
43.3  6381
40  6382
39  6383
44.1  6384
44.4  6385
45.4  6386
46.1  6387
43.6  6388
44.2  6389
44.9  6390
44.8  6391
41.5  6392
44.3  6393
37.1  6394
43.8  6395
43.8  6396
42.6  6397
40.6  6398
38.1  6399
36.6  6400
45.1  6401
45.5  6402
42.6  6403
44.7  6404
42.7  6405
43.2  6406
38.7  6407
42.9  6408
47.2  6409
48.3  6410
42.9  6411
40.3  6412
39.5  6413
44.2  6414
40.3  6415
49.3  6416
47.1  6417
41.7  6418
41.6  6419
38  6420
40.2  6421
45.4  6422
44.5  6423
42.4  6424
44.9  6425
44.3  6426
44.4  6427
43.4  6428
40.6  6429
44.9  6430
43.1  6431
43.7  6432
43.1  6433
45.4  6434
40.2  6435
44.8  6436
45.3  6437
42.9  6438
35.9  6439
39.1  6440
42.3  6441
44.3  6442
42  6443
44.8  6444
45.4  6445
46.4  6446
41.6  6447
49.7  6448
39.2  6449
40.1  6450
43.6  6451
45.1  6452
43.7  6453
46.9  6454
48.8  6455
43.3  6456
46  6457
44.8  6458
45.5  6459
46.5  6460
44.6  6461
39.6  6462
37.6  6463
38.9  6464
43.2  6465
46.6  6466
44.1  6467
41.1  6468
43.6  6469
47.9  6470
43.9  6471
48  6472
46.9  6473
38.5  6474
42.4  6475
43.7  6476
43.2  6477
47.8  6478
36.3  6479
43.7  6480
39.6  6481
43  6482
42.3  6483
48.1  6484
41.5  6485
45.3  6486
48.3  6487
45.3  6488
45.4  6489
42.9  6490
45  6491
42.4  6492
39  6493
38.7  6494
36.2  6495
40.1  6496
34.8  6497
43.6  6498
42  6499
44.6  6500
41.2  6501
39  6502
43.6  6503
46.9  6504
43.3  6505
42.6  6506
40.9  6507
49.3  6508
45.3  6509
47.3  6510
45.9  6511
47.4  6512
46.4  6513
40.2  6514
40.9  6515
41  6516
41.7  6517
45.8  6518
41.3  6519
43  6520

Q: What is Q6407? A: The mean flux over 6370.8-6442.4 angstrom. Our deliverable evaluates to 43.4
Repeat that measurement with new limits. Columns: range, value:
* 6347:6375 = 44.6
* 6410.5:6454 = 43.1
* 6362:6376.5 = 44.2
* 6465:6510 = 43.2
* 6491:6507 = 41.3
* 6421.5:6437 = 43.7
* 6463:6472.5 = 43.8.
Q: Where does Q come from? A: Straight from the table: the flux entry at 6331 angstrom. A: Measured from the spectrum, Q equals 45.8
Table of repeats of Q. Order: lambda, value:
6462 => 39.6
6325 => 42.7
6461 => 44.6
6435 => 40.2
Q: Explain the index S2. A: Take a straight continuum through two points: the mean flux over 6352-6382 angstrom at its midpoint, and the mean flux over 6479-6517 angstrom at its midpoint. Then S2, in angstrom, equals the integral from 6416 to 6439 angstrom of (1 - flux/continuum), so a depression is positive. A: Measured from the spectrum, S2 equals 0.5 angstrom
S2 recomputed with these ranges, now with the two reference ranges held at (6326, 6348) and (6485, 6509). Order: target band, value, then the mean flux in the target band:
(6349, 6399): 0.4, 44.4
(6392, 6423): 1.1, 42.6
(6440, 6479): -0.5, 43.8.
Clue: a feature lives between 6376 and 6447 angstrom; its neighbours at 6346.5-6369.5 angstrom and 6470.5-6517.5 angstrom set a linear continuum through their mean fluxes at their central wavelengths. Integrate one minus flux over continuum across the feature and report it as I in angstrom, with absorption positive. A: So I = 1.13 angstrom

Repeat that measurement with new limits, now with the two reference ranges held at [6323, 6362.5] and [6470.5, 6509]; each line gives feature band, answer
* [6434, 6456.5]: 0.1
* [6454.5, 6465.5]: 0.0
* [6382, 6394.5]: 0.4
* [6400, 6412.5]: 0.2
